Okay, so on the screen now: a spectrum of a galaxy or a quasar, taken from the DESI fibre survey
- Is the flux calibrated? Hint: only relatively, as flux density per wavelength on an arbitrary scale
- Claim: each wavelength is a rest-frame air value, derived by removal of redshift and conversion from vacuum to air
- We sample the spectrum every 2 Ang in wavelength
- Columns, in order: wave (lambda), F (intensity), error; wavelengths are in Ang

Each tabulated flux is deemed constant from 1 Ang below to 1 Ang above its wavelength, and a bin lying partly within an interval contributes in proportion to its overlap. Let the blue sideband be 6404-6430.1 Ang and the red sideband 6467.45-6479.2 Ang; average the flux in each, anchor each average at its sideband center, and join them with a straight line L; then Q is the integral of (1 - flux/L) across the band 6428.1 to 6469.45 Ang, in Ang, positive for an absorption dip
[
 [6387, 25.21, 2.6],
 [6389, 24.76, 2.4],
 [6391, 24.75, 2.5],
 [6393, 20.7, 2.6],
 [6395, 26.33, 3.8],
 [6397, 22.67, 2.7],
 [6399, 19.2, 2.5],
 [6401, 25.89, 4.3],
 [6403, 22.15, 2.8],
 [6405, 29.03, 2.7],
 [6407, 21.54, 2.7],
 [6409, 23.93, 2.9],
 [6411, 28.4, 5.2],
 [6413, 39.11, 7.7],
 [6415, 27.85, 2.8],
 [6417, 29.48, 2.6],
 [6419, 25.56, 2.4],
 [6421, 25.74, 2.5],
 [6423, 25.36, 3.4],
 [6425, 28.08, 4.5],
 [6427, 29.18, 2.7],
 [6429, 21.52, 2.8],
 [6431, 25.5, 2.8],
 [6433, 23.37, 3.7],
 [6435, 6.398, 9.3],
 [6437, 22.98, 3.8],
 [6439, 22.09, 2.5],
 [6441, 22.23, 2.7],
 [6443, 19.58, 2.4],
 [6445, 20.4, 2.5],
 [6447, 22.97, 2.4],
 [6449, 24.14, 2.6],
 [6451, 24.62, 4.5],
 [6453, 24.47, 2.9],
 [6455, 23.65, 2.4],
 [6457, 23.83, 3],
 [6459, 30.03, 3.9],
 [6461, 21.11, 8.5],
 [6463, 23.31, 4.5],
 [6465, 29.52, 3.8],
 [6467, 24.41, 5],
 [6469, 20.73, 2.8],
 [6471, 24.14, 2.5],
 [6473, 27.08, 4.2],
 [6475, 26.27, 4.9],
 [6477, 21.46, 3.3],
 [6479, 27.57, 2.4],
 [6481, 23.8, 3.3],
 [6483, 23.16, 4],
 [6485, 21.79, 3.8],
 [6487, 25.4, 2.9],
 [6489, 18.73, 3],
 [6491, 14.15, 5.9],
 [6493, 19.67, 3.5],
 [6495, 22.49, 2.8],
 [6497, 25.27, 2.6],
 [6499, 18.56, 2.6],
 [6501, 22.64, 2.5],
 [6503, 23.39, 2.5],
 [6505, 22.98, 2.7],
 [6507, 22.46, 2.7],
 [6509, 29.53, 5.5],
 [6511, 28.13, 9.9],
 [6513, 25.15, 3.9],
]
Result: 4.56 Ang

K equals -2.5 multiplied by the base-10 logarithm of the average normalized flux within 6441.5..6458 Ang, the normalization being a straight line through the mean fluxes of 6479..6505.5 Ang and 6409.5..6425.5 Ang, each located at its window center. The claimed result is 0.12 mag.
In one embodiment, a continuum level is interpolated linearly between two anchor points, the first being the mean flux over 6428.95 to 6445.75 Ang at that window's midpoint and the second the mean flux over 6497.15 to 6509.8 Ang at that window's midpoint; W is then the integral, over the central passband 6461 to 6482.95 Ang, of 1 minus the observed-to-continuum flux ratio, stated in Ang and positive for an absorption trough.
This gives -2.7 Ang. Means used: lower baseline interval 20.4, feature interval 24.6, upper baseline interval 23.3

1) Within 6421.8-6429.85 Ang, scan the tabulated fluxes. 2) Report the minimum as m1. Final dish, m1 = 21.52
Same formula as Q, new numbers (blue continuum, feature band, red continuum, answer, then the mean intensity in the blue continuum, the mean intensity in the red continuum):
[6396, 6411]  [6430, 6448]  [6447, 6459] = 2.75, 23.8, 24.5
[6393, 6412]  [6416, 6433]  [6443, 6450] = -2.21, 24.2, 22.1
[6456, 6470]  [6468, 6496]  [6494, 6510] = 1.73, 24.7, 23.4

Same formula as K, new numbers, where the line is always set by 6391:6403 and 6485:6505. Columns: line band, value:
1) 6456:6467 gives -0.165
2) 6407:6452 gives -0.090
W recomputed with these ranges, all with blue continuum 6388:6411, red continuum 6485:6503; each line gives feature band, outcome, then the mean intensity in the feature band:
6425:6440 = 0.6 Ang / 22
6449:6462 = -1.4 Ang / 24.6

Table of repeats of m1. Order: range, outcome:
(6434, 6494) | 6.398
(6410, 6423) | 25.36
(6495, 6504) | 18.56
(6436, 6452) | 19.58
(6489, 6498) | 14.15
